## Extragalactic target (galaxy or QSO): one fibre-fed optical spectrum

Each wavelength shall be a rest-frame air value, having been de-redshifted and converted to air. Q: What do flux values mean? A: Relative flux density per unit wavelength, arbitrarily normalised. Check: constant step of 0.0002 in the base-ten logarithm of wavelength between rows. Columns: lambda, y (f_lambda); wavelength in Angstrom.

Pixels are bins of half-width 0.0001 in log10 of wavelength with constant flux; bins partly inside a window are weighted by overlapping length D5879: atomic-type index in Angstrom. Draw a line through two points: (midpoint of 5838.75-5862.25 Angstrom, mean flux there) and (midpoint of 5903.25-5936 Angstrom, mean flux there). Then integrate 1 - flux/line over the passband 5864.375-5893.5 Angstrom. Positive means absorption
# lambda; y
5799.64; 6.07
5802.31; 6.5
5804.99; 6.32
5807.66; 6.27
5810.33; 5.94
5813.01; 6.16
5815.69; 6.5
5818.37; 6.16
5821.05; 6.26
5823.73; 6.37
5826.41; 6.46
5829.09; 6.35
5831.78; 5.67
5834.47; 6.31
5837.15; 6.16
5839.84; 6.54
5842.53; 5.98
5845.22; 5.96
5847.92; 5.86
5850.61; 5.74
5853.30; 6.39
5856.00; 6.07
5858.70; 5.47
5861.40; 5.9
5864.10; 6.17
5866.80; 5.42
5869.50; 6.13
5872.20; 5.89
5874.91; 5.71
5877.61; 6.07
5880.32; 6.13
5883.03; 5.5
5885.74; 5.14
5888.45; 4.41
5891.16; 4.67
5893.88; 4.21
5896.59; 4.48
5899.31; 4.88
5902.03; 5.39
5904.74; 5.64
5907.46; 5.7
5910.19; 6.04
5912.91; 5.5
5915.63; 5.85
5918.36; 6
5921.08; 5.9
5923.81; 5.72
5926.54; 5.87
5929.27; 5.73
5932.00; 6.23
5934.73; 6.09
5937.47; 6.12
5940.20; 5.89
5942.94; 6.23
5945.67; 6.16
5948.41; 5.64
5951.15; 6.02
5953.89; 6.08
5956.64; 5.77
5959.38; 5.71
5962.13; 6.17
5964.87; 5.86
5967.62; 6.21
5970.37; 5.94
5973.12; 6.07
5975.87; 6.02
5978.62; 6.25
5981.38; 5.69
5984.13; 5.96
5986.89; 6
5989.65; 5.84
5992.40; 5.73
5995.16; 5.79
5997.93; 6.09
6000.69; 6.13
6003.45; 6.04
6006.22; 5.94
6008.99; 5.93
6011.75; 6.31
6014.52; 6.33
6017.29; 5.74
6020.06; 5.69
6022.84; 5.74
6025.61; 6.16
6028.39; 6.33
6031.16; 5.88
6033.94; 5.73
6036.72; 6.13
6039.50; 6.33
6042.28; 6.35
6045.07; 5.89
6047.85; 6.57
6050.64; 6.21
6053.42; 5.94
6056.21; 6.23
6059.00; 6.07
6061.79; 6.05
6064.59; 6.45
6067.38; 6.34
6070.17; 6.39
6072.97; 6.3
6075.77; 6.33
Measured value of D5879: 2.2 Angstrom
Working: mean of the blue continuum 5.98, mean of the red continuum 5.85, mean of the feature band 5.49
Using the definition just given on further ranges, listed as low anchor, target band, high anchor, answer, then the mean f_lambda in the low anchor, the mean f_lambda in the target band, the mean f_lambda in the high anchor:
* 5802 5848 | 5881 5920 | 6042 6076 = 5.98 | 6.21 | 5.26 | 6.23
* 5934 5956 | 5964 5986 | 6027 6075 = 0.23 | 6.02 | 6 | 6.19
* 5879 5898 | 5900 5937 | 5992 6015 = -4.19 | 4.93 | 5.81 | 6.03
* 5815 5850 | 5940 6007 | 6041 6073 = 2.60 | 6.18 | 5.97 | 6.23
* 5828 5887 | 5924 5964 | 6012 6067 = 0.30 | 5.93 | 5.97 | 6.1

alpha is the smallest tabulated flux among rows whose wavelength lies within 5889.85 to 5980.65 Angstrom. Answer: 4.21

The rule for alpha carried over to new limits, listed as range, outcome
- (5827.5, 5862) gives 5.47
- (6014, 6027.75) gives 5.69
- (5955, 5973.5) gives 5.71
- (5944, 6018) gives 5.64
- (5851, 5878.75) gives 5.42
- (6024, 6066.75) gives 5.73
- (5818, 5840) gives 5.67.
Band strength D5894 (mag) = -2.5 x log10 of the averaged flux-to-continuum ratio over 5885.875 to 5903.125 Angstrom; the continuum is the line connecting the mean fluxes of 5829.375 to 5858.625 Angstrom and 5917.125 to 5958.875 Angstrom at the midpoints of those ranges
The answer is 0.27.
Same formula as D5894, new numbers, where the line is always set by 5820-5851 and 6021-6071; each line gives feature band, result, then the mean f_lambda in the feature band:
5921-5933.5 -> 0.05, 5.89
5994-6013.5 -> 0.02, 6.04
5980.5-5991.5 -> 0.05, 5.88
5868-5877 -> 0.04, 5.92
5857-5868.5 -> 0.07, 5.76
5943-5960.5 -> 0.04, 5.93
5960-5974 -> 0.02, 6.03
